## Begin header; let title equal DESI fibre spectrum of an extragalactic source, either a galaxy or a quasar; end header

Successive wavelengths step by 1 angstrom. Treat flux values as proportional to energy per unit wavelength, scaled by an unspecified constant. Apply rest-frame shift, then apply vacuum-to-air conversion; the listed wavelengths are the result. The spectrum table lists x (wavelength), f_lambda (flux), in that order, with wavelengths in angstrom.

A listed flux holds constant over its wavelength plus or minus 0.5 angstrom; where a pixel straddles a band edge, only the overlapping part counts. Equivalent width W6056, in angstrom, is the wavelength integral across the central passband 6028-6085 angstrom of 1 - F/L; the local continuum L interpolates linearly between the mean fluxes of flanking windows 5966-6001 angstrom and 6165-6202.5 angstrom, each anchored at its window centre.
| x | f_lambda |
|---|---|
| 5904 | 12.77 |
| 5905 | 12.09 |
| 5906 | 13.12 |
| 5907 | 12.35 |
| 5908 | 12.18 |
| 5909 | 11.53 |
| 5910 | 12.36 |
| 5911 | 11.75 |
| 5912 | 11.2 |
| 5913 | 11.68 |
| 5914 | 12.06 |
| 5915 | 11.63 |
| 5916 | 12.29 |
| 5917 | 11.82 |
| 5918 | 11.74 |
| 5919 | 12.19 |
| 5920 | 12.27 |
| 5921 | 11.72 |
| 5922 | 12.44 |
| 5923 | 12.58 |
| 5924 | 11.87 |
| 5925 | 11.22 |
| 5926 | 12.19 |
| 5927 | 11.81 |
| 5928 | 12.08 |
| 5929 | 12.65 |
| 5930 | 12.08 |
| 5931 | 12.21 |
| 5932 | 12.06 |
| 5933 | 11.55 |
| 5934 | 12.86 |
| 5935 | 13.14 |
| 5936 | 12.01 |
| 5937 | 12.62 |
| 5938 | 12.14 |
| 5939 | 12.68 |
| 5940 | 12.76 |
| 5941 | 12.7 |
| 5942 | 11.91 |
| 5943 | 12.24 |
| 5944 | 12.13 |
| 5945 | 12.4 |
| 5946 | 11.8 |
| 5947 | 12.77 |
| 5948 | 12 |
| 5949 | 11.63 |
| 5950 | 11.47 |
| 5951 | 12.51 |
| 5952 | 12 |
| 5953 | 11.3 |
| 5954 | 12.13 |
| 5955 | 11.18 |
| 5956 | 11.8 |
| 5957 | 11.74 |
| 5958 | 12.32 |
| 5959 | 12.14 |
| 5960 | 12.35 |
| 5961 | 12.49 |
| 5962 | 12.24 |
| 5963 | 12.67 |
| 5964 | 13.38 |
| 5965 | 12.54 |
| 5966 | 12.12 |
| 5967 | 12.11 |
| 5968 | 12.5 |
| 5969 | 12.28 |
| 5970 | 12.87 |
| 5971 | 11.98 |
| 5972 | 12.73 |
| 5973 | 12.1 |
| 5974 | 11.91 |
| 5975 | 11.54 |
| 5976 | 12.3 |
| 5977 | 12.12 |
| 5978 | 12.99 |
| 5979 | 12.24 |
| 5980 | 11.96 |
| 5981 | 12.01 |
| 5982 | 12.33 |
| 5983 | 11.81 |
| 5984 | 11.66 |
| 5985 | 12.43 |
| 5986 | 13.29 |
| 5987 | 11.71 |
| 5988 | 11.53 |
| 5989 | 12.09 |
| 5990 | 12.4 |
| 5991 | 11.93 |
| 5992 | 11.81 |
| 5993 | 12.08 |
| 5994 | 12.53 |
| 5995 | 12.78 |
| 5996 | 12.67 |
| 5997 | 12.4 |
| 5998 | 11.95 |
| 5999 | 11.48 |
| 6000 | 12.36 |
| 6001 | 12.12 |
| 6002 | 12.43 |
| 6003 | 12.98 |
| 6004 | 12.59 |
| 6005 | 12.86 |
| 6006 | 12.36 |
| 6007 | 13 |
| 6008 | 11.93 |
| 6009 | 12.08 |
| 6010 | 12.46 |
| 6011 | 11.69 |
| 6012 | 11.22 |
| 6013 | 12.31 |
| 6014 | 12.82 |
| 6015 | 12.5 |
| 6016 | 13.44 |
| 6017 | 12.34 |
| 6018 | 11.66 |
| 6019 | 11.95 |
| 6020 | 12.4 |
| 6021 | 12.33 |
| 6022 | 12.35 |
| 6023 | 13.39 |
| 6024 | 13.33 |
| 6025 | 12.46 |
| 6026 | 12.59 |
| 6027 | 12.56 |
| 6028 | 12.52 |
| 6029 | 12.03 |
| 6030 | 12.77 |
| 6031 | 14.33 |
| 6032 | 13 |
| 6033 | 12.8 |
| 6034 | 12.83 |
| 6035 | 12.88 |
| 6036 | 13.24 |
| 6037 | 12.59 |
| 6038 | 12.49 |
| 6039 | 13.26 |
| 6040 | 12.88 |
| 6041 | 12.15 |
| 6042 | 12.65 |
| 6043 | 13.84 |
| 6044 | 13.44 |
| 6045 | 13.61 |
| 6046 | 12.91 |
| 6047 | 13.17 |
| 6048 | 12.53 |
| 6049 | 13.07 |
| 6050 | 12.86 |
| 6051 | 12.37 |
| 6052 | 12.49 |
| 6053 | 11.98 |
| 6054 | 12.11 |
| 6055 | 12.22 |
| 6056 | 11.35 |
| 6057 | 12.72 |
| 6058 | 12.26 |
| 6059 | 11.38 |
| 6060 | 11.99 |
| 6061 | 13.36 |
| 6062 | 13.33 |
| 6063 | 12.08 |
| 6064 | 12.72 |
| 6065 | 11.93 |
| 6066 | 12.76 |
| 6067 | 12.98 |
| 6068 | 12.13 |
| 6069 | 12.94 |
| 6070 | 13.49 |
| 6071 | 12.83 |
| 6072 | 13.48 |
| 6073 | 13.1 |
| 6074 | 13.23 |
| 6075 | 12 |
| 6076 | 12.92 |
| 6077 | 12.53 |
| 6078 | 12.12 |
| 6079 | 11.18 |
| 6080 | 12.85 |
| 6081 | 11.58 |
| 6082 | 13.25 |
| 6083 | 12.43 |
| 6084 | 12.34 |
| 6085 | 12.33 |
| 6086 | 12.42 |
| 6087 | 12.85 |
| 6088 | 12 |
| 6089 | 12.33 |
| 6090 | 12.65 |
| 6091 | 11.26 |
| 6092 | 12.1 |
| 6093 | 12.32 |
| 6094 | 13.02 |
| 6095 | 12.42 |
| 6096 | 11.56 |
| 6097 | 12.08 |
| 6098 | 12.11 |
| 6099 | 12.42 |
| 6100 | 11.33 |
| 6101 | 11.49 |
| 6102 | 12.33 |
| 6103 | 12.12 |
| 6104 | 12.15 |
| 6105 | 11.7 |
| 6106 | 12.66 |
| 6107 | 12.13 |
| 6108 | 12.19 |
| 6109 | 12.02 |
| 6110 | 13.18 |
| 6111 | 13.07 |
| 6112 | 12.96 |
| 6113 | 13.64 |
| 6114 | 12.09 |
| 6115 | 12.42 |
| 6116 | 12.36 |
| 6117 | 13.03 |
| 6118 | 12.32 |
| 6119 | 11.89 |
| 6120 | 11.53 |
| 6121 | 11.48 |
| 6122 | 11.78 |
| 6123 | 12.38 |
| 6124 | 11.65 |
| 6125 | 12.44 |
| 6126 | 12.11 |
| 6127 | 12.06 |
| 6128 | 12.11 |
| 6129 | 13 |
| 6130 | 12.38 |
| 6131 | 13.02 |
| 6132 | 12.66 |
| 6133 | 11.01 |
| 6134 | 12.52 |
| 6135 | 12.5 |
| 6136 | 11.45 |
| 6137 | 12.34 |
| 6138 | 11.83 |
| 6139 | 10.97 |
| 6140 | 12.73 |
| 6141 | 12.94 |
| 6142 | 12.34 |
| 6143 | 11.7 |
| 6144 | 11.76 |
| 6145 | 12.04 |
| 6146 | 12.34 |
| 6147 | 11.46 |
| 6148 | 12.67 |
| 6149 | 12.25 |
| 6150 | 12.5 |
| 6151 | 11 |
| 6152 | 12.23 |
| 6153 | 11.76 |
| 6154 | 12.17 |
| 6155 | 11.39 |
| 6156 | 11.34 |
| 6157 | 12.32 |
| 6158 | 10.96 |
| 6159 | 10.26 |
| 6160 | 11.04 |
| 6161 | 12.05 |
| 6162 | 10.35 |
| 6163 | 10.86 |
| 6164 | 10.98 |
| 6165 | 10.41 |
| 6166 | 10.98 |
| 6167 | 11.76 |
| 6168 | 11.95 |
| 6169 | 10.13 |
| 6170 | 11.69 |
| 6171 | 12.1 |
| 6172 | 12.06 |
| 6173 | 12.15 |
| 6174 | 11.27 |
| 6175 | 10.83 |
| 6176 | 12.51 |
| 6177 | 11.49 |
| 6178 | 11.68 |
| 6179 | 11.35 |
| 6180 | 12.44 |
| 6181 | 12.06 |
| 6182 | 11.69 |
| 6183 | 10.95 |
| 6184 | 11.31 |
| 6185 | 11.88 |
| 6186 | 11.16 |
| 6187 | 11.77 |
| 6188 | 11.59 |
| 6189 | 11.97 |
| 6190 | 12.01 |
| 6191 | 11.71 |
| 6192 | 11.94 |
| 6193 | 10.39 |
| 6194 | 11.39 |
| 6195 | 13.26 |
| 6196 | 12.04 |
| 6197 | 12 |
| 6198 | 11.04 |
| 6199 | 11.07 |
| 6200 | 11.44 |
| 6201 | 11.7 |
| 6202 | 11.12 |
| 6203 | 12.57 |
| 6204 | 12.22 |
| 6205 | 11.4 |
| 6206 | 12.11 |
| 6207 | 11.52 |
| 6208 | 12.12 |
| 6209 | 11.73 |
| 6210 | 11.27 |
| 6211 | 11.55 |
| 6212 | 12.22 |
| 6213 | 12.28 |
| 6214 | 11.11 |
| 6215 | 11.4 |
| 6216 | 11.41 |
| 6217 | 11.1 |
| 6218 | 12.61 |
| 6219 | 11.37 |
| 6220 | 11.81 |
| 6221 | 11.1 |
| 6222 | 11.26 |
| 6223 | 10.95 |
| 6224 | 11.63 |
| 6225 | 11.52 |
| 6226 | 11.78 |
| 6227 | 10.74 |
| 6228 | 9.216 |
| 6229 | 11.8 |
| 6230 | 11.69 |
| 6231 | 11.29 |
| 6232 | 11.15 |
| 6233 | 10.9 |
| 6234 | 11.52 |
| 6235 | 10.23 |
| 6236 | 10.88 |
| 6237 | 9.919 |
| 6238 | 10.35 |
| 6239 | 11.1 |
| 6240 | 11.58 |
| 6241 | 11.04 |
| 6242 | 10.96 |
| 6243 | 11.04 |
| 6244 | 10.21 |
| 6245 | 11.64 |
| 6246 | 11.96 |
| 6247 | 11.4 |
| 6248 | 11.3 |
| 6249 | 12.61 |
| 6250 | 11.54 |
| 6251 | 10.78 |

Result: -3.3 angstrom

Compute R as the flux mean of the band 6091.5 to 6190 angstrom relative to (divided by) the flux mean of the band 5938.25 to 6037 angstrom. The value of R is 1.0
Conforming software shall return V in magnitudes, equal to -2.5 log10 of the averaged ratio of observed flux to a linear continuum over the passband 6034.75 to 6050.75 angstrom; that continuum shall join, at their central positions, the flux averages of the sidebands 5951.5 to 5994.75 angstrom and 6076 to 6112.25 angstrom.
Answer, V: -0.063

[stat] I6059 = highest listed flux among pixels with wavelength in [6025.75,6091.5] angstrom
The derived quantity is 14.33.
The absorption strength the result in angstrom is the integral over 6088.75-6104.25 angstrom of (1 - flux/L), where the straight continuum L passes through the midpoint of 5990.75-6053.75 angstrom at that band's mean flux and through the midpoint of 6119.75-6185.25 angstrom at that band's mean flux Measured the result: 0.0 angstrom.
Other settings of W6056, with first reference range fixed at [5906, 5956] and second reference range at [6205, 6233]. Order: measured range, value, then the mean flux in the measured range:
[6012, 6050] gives -2.9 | 12.8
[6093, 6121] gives -1.4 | 12.3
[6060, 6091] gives -2.1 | 12.6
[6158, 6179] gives 0.5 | 11.3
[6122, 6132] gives -0.6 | 12.3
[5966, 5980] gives -0.3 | 12.3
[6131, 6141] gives -0.4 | 12.1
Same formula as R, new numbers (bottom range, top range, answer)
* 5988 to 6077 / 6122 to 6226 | 0.93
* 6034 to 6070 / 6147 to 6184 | 0.91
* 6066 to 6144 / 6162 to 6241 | 0.93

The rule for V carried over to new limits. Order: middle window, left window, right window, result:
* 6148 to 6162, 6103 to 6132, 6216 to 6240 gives 0.029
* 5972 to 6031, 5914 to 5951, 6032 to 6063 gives 0.013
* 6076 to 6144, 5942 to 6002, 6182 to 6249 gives -0.044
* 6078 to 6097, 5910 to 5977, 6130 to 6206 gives -0.035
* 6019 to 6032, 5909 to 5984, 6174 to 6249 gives -0.070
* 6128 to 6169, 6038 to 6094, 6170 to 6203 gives 0.016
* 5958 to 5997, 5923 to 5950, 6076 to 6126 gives -0.006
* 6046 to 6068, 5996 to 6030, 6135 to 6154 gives -0.016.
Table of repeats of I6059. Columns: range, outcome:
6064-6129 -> 13.64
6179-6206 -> 13.26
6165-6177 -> 12.51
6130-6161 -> 13.02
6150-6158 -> 12.5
